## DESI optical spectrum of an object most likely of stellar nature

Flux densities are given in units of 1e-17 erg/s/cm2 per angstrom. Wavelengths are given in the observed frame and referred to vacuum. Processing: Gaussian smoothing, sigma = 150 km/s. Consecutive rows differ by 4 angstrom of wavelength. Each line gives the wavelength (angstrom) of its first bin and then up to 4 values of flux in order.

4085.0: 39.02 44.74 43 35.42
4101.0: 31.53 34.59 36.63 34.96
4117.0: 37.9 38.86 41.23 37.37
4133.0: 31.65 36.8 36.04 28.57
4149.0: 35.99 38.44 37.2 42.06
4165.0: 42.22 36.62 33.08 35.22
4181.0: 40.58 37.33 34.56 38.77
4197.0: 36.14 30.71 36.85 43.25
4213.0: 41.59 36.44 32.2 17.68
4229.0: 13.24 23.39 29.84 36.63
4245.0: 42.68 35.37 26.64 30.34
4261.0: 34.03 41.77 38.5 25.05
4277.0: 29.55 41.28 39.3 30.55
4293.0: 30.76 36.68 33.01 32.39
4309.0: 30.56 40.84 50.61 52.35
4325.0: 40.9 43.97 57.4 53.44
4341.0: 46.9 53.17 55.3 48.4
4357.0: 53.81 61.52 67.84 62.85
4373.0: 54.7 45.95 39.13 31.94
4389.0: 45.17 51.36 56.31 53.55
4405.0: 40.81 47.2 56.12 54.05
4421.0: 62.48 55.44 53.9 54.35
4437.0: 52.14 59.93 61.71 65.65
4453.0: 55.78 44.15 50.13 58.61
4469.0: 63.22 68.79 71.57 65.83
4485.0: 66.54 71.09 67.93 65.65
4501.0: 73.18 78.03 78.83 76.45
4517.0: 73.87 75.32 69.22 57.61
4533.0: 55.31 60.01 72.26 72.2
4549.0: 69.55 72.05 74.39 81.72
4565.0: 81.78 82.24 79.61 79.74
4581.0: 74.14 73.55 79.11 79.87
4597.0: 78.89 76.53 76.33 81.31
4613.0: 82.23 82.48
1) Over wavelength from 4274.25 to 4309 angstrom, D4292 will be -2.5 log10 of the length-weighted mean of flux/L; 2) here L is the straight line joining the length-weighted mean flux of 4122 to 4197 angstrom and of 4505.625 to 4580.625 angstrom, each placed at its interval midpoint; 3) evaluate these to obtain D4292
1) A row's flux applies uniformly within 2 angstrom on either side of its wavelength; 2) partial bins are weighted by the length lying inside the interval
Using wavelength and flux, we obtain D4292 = 0.41 mag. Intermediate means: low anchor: 36.9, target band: 33.8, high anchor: 73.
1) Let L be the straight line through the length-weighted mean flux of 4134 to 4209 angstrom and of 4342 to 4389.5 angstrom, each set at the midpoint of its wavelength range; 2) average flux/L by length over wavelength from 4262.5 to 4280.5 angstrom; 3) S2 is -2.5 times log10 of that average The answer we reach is 0.28 mag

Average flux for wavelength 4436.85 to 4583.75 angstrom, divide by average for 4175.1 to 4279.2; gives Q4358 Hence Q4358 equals 2.1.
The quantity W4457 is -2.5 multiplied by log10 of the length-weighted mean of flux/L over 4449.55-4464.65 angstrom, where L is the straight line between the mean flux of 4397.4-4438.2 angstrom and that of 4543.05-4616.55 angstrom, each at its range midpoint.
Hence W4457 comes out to 0.13 mag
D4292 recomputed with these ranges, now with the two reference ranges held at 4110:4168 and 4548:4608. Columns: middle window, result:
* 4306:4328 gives 0.25 mag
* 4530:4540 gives 0.24 mag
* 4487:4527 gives -0.03 mag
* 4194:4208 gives 0.20 mag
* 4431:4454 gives 0.12 mag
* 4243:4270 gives 0.32 mag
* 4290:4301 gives 0.47 mag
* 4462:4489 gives 0.04 mag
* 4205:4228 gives 0.30 mag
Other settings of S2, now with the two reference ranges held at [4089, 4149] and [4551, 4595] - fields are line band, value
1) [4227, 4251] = 0.49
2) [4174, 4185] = 0.12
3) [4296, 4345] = 0.25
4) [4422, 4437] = 0.18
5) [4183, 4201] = 0.19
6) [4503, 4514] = -0.08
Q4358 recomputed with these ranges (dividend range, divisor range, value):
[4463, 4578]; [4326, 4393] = 1.39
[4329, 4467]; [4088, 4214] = 1.43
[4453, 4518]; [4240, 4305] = 1.94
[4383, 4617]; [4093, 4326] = 1.86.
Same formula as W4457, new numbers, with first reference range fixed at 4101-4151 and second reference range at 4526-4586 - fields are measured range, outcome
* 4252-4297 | 0.39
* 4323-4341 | 0.10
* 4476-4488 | -0.03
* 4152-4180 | 0.03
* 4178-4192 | 0.09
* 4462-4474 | 0.05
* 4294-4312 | 0.45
